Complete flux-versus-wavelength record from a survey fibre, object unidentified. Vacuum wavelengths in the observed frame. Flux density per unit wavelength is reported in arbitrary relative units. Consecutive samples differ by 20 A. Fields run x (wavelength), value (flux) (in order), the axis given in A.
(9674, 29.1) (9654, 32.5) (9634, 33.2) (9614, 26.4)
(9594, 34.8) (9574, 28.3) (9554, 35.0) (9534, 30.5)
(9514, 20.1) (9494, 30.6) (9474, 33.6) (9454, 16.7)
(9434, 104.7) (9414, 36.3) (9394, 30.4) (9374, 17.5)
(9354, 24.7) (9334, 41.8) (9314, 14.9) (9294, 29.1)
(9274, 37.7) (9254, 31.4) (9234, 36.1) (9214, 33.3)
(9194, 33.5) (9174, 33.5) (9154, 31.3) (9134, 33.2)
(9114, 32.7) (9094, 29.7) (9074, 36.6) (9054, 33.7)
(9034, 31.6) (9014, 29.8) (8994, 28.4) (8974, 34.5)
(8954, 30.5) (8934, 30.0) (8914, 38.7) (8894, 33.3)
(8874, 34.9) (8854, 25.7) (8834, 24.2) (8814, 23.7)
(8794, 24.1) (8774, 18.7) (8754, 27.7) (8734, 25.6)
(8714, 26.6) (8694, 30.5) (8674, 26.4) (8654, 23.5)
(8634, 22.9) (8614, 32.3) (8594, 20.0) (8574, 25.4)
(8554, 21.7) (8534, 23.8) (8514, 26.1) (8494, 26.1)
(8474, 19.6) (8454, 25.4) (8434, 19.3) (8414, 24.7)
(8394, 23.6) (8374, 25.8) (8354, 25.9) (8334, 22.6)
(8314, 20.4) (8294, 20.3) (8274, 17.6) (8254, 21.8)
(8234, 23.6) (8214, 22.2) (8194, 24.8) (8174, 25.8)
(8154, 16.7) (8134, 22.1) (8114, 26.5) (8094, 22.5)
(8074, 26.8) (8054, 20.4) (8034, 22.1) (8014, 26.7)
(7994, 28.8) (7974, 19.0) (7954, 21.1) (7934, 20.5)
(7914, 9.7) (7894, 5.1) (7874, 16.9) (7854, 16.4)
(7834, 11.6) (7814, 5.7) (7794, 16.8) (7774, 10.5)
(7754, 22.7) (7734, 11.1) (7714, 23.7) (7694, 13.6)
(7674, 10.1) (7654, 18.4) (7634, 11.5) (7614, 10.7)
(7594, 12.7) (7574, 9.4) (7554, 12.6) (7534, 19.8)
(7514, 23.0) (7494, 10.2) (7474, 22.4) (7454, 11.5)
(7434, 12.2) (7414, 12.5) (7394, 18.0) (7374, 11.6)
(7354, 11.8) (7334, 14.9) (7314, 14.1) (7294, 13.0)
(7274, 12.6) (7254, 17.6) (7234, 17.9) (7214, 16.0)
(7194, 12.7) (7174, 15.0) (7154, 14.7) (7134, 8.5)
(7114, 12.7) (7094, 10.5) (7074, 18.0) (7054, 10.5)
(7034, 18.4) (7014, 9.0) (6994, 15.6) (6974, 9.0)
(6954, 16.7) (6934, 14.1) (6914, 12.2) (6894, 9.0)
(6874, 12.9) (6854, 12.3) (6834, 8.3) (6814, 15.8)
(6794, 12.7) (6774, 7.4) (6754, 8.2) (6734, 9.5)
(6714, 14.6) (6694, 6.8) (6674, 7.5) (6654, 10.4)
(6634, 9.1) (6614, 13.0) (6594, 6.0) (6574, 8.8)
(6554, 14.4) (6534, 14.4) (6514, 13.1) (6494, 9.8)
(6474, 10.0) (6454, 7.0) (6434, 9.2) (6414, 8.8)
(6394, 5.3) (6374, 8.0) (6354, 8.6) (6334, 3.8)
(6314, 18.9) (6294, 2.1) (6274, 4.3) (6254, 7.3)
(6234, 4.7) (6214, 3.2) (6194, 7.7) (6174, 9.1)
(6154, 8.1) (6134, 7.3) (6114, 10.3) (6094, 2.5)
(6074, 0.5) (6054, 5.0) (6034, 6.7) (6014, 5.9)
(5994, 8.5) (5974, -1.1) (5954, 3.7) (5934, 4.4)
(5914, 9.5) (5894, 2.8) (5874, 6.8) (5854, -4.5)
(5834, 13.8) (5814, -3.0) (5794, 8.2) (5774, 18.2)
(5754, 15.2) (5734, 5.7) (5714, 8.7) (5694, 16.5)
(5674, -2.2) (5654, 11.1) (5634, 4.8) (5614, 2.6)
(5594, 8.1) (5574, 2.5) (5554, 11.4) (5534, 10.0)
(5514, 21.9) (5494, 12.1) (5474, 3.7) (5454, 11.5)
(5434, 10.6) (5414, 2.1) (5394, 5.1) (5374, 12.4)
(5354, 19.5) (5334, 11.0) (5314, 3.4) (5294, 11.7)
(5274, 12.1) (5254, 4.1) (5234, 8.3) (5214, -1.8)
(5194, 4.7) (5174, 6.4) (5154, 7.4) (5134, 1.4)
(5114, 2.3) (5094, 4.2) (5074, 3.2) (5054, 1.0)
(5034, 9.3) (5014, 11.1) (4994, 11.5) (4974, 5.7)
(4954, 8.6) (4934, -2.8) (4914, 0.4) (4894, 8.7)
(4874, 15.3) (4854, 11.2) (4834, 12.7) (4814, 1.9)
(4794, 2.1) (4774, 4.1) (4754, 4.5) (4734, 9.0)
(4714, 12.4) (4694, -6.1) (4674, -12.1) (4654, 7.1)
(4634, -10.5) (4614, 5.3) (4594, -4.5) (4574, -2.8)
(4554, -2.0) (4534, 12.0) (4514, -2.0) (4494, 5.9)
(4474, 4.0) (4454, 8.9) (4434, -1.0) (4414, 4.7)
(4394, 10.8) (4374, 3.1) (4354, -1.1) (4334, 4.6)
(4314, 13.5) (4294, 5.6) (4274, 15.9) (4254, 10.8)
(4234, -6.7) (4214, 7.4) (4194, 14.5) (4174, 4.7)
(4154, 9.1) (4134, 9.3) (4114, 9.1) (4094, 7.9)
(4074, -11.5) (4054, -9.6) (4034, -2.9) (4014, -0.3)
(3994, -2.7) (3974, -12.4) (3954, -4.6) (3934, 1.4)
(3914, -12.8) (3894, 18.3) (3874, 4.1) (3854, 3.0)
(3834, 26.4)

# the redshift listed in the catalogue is 0.989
